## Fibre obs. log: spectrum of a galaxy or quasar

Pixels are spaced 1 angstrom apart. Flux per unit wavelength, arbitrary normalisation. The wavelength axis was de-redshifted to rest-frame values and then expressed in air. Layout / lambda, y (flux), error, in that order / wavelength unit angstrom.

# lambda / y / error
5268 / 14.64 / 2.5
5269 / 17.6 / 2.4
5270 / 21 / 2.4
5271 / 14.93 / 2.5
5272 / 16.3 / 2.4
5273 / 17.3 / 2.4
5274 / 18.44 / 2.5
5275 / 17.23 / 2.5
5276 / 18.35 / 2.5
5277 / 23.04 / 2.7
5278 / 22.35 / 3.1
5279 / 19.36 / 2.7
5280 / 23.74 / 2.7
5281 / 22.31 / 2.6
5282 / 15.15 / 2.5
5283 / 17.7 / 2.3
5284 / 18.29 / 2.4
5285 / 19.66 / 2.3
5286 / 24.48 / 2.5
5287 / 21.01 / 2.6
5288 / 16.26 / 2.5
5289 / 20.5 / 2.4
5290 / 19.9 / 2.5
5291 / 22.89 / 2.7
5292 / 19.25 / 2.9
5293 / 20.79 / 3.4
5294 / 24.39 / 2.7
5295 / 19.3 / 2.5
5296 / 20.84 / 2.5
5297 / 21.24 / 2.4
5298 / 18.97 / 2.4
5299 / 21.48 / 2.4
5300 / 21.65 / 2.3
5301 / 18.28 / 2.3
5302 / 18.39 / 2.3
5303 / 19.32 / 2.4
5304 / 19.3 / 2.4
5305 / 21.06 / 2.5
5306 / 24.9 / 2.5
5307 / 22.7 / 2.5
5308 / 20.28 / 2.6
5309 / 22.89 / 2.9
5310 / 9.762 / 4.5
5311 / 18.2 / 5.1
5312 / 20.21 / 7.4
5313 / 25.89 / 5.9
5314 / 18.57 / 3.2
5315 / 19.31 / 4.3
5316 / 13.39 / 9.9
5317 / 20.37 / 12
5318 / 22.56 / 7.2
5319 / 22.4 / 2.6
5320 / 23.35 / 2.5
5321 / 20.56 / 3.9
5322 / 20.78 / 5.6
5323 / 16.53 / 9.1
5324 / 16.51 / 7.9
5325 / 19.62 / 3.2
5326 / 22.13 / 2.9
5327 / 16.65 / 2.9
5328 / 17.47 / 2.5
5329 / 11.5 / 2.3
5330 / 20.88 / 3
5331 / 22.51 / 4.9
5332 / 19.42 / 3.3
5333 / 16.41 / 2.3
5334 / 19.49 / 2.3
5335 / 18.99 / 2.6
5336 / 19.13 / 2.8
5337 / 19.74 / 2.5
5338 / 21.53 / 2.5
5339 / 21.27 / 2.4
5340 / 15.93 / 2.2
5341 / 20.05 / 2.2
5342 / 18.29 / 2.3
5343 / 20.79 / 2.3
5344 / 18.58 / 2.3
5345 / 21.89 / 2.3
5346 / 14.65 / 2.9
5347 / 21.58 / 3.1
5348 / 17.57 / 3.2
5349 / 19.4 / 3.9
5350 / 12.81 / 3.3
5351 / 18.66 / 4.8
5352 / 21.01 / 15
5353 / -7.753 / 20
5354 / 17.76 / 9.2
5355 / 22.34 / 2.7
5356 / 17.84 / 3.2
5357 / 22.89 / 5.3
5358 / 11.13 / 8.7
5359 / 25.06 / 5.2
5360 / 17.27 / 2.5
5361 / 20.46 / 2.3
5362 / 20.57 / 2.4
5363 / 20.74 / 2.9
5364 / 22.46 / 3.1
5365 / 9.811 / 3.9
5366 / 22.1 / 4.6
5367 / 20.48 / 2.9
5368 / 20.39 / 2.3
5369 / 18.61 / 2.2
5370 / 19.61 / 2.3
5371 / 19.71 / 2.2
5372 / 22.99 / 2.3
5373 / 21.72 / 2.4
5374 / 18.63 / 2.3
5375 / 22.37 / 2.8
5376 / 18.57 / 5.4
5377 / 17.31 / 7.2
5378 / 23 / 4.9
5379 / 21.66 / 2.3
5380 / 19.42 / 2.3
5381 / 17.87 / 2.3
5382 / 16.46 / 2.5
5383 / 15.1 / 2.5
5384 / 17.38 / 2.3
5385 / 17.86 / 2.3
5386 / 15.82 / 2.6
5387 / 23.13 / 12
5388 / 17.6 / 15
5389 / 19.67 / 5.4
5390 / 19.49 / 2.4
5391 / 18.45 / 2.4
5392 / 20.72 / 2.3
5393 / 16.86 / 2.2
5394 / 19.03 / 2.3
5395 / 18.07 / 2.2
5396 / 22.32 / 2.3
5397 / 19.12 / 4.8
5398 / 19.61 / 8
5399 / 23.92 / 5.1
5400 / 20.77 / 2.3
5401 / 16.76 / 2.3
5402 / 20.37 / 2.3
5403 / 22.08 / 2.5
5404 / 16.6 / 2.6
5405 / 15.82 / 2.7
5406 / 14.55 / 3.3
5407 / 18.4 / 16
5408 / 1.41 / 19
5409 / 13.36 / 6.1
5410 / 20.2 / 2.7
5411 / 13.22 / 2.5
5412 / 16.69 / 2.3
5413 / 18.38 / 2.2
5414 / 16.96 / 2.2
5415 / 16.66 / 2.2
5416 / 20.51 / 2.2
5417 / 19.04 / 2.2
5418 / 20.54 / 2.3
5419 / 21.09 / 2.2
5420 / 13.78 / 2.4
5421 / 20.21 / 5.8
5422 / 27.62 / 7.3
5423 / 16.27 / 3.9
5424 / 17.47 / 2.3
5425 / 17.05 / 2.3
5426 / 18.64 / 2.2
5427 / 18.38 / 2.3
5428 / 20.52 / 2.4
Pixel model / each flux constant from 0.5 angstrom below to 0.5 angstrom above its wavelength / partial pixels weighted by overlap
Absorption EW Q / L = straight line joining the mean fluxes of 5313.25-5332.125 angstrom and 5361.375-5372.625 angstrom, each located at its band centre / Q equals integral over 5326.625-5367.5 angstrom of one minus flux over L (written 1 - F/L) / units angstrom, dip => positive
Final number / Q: 2.7 angstrom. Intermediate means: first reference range 19.3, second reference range 19.8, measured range 18.3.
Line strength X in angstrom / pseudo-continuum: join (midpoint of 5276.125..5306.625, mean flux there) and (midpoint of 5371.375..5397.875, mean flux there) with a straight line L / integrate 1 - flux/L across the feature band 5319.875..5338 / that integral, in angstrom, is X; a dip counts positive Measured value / 0.95 angstrom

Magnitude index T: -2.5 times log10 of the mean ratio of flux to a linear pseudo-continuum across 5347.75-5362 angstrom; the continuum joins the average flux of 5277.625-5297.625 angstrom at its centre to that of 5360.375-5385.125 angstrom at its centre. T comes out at 0.16 mag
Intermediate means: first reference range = 20.4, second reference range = 19.4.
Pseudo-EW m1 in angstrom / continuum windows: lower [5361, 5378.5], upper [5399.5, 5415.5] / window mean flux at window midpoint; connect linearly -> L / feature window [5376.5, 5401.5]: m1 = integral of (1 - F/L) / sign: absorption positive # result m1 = -1.4 angstrom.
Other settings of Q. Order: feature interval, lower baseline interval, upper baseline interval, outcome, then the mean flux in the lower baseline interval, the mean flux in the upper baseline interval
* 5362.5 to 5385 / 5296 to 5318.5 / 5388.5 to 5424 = -0.7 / 20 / 18.2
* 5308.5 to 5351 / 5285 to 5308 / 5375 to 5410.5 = 1.8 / 20.7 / 18.3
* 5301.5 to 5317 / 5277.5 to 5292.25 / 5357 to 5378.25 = 0.3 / 20.2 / 19.7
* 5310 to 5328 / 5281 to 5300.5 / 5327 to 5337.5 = -0.4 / 20.3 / 18.5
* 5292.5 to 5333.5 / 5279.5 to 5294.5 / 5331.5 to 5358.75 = -1.0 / 20.4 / 17.9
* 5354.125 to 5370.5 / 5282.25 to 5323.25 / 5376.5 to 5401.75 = 0.0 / 20.2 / 19.1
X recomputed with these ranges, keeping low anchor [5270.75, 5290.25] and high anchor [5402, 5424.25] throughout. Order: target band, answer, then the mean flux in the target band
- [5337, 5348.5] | -0.5 angstrom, 19.3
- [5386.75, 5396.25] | -0.9 angstrom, 19.4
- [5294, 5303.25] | -0.5 angstrom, 20.2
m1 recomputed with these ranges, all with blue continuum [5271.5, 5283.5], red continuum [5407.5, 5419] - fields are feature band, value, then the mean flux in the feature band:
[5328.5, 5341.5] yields -0.7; 19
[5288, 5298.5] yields -0.9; 20.6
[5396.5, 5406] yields -1.5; 19.2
